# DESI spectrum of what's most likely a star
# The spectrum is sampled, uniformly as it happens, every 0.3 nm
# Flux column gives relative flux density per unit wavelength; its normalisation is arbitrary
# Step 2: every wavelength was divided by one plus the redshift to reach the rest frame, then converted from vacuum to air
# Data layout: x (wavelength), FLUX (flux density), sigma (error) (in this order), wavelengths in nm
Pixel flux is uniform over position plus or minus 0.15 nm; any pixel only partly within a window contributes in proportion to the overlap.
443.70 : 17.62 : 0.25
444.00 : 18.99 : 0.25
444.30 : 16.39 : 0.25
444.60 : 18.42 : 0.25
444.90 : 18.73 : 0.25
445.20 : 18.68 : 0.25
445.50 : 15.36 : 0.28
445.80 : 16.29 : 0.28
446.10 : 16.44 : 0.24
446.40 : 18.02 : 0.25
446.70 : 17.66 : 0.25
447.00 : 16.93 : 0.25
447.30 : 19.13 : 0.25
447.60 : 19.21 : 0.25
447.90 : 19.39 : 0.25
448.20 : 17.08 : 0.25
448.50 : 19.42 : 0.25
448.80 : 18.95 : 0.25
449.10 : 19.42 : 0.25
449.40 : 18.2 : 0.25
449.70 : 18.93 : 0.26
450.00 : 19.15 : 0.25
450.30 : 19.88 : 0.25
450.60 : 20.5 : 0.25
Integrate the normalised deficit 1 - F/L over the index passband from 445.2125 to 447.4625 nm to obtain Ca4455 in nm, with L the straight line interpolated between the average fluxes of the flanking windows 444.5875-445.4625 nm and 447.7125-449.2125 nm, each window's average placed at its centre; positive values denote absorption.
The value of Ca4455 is 0.15 nm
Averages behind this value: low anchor 18.2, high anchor 18.8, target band 17.2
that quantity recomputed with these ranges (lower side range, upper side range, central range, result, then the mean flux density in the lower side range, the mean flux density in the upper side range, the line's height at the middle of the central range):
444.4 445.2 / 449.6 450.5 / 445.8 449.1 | 0.131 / 18.5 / 19.4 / 18.9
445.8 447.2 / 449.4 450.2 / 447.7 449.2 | -0.050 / 17.2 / 18.9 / 18.2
